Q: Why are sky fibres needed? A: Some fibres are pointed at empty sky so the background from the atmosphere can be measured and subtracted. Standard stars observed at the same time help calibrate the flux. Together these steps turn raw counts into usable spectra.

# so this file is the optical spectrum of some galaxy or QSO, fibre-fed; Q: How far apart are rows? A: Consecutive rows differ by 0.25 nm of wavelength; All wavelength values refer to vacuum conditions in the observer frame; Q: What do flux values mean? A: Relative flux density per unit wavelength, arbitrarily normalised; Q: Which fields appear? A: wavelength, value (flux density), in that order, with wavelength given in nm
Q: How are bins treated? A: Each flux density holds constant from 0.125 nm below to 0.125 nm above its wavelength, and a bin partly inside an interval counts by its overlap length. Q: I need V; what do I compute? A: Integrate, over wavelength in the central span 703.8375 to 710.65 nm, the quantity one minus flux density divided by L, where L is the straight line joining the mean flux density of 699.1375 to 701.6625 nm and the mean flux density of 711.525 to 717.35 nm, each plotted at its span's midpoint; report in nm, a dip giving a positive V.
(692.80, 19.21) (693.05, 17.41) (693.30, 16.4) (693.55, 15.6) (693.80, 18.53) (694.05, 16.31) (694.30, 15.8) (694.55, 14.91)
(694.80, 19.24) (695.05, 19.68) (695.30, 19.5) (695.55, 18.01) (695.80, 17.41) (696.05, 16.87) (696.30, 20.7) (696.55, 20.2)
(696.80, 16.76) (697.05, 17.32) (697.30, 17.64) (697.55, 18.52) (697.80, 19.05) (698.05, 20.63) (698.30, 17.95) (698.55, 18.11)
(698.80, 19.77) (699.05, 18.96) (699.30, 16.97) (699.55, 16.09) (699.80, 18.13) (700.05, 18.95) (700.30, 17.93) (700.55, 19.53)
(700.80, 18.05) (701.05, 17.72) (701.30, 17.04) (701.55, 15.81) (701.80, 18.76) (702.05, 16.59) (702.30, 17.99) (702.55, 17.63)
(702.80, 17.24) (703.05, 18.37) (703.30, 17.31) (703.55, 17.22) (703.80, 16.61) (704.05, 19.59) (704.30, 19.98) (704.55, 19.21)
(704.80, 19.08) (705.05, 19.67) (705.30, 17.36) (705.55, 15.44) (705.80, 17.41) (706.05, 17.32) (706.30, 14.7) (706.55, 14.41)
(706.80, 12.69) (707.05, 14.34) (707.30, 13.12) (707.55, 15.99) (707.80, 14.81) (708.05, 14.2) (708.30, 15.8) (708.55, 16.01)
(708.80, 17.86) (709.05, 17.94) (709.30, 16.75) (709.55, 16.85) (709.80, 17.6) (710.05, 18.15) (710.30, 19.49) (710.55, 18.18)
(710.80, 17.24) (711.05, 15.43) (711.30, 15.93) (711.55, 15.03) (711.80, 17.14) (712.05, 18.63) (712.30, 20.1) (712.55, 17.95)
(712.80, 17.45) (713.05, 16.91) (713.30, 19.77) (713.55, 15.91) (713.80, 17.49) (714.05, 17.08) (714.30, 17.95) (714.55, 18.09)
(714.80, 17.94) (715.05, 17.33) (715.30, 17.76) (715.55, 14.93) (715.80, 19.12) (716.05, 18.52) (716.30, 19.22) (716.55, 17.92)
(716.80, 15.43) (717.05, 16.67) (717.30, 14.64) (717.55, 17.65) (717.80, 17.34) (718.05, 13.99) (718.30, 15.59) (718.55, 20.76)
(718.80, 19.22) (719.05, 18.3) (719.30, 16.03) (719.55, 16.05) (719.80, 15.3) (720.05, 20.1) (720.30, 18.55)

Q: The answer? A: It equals 0.306 nm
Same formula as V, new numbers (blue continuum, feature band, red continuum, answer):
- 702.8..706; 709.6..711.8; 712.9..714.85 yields 0.08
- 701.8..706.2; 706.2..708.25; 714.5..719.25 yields 0.40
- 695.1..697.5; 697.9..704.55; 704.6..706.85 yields -0.23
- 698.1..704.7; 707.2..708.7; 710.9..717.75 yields 0.22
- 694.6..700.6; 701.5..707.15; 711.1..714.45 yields 0.25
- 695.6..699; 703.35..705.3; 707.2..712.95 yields -0.11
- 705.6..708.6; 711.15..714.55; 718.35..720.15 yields -0.23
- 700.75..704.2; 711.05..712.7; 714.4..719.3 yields 0.01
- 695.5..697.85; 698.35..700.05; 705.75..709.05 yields -0.05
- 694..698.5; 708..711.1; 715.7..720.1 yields 0.08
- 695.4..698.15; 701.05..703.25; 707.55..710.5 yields 0.04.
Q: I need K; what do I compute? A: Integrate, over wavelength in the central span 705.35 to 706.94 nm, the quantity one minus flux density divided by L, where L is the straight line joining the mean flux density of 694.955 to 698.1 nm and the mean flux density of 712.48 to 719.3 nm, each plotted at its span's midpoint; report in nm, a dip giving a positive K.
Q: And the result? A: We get 0.23 nm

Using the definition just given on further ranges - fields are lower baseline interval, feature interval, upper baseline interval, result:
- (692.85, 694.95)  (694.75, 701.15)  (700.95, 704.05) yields -0.48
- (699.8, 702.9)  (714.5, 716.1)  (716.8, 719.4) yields -0.05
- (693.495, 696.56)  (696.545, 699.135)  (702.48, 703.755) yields -0.12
